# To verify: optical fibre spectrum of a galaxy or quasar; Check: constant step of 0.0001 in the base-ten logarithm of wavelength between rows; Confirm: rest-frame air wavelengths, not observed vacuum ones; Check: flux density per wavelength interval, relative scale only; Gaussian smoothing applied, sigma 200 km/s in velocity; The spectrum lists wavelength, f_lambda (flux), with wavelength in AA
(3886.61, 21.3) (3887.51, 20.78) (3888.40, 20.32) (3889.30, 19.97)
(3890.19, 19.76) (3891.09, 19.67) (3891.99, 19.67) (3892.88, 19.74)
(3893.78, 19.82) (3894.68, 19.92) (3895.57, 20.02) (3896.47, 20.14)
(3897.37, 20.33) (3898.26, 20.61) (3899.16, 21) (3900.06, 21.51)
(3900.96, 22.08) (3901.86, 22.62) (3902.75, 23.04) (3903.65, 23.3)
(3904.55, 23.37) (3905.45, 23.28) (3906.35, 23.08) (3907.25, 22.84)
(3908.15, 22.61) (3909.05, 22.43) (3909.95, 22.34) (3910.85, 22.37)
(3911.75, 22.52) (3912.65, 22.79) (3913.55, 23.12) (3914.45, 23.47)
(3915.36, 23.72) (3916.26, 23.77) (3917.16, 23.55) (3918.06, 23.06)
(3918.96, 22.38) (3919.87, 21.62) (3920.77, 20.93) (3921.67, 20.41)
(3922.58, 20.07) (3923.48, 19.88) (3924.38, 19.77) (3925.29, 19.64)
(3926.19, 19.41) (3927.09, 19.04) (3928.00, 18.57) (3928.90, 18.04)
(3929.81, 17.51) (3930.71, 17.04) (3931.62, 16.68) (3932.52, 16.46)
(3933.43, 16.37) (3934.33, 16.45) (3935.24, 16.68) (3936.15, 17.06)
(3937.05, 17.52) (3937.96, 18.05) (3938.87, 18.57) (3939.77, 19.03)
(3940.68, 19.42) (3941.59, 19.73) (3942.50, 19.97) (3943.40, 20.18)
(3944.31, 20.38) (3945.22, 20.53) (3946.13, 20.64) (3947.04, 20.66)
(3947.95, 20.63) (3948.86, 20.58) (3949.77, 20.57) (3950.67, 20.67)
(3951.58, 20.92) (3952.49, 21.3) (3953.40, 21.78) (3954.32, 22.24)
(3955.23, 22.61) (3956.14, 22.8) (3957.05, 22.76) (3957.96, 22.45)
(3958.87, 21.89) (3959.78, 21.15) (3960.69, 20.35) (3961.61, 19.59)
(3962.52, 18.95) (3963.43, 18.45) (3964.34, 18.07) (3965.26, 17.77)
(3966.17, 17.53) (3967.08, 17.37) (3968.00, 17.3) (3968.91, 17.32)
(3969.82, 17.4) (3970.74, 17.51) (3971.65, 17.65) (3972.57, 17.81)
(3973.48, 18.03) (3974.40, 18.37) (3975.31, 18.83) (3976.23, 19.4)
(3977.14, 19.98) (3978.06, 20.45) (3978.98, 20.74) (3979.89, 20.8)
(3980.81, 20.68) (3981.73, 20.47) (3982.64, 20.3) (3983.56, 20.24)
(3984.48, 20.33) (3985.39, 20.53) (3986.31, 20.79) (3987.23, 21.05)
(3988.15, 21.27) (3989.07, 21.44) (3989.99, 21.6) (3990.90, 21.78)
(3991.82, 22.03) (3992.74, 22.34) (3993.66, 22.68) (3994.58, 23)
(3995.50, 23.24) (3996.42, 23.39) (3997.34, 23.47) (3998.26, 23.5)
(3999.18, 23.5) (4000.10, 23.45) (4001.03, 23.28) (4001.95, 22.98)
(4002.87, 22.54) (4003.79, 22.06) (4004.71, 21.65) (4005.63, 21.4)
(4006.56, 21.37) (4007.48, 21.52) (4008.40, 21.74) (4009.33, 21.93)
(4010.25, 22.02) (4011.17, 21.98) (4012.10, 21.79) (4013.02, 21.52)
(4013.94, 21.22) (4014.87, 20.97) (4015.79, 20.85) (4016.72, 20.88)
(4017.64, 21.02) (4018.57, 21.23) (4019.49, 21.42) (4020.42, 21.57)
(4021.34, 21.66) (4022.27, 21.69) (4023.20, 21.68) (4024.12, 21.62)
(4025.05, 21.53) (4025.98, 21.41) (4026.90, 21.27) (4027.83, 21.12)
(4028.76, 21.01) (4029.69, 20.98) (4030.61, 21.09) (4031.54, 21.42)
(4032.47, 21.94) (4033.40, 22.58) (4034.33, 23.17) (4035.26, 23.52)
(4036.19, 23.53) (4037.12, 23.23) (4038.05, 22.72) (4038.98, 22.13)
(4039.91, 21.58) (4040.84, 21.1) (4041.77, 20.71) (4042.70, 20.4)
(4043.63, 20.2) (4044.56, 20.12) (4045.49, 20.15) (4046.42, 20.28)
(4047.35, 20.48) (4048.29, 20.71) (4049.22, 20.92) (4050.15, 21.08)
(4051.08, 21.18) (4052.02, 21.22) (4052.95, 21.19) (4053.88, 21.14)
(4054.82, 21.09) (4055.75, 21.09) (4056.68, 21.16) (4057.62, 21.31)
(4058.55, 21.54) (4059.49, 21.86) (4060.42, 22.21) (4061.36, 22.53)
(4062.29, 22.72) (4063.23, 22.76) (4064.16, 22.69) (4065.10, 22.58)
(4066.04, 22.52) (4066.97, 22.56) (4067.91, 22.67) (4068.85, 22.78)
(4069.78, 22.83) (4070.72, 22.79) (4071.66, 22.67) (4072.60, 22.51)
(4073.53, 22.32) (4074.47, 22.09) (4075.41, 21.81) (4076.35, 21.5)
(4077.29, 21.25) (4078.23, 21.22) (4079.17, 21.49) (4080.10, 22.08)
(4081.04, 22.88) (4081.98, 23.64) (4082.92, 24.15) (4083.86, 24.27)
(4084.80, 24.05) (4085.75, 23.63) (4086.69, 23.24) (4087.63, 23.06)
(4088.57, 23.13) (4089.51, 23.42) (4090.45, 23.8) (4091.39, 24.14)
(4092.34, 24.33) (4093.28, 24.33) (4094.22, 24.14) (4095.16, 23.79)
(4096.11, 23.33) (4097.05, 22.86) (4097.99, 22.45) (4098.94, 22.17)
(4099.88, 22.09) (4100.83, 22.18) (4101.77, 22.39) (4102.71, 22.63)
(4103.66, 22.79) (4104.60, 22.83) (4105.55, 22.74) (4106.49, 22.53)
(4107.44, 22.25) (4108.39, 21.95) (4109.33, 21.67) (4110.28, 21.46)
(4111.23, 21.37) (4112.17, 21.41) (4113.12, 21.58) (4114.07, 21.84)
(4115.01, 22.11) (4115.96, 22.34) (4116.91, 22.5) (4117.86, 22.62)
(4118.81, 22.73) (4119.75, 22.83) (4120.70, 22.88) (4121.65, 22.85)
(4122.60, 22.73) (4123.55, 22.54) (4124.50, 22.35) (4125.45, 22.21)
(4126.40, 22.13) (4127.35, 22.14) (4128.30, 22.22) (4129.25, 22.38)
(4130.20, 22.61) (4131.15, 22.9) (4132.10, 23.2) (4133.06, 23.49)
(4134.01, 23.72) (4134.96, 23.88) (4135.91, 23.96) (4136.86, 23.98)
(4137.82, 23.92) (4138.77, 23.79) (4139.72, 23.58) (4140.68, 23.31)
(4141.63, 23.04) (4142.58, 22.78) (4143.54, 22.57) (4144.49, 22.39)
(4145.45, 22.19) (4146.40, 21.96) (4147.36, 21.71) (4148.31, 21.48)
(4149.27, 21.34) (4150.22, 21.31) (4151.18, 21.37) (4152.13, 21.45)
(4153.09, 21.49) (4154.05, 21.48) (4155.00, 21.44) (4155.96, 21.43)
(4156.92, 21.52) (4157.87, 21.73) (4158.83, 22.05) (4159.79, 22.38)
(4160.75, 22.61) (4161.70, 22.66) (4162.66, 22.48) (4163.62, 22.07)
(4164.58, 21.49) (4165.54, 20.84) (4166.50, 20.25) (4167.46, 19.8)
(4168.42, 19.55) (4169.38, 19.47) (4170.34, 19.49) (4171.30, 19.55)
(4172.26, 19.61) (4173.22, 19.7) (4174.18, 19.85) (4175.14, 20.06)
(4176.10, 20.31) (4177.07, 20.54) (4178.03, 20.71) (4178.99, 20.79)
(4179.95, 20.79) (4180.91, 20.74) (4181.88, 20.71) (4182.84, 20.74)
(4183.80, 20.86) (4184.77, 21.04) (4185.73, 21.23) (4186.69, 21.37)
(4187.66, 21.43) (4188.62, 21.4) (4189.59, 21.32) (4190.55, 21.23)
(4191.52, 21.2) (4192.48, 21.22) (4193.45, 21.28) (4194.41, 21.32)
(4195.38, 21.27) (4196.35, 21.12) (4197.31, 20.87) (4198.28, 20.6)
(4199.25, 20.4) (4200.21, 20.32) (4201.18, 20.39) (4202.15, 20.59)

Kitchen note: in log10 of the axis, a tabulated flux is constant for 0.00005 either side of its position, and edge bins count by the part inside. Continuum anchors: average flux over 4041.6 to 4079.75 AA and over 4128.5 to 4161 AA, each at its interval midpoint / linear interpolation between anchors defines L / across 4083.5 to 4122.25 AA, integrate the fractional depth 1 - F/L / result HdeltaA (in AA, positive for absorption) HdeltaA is -1.3 AA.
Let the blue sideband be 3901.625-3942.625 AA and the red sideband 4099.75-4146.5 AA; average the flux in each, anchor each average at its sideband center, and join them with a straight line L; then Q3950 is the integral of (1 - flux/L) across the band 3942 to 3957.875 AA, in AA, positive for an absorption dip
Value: -0.3 AA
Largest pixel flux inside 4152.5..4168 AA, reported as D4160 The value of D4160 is 22.66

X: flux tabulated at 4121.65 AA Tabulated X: 22.85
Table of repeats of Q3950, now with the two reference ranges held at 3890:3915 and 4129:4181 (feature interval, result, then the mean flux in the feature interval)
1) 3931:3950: 2.53 AA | 18.8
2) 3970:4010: 1.02 AA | 21.2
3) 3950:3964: 0.36 AA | 21.2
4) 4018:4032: 0.22 AA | 21.4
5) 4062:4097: -1.97 AA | 22.9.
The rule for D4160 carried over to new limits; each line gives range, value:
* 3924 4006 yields 23.5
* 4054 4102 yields 24.33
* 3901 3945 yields 23.77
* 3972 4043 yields 23.53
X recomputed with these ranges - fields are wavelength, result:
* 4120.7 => 22.88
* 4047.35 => 20.48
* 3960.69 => 20.35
